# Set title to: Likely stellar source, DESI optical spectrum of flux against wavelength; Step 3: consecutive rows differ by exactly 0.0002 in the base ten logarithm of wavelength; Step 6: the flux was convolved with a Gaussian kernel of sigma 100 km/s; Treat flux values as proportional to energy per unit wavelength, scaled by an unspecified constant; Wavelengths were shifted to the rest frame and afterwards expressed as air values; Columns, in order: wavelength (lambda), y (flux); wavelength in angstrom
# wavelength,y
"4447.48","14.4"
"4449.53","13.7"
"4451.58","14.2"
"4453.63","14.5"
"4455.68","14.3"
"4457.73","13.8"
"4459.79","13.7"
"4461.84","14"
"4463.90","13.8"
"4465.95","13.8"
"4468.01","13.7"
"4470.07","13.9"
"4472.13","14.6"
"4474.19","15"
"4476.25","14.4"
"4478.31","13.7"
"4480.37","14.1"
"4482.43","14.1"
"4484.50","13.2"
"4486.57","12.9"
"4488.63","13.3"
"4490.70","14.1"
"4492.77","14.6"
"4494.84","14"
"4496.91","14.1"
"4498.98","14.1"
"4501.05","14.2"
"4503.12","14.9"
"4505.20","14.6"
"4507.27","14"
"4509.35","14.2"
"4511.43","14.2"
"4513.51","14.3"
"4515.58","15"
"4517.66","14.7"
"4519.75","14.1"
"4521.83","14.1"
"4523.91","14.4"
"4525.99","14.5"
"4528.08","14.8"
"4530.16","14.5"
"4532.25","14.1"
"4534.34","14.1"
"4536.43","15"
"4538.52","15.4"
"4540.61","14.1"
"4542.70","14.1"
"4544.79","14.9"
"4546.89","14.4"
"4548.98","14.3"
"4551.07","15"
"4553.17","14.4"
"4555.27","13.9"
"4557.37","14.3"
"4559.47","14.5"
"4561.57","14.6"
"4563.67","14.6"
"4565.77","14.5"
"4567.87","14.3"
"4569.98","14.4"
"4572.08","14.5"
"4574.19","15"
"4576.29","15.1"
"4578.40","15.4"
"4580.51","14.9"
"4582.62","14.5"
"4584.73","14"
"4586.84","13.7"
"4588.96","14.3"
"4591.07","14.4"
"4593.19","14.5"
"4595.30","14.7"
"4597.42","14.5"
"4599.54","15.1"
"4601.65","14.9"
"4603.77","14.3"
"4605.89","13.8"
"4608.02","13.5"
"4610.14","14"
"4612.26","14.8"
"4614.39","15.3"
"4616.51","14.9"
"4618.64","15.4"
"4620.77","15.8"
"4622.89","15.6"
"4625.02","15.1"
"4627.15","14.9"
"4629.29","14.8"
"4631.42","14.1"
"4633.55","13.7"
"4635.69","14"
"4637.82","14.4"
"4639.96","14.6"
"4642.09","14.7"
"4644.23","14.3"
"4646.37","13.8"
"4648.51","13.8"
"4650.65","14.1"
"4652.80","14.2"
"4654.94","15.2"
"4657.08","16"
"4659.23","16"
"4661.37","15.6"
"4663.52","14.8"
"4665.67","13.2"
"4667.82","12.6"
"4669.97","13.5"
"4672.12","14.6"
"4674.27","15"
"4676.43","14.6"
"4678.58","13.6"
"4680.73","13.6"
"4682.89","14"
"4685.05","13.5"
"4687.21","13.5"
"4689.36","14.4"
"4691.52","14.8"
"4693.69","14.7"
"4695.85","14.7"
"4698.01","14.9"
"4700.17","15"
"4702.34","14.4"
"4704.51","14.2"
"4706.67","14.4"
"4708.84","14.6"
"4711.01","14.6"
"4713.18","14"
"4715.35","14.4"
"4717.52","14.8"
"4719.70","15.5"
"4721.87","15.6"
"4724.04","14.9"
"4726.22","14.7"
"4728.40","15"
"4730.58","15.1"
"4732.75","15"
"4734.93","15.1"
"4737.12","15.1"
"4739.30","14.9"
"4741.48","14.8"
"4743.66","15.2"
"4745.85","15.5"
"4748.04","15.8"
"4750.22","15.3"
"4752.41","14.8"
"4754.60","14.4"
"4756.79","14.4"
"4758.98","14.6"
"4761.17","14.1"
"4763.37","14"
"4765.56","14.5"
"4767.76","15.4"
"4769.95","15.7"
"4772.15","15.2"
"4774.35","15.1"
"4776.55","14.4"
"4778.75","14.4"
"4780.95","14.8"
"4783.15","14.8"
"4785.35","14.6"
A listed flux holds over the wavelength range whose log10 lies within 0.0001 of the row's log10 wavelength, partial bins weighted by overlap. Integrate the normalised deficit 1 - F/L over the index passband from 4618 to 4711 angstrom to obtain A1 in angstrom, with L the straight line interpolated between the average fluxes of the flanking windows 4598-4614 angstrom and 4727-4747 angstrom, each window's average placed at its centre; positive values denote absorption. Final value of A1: 1.34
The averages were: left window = 14.4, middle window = 14.5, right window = 15.1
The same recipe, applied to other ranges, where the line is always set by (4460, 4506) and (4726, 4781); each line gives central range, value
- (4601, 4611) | 0.3 angstrom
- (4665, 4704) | 1.4 angstrom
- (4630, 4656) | 0.5 angstrom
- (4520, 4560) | -0.7 angstrom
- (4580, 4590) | 0.1 angstrom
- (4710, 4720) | 0.1 angstrom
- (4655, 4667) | -0.4 angstrom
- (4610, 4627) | -0.8 angstrom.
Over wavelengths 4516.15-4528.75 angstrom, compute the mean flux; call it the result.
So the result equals 14.4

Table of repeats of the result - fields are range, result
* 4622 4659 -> 14.6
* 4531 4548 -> 14.5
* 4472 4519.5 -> 14.2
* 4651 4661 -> 15.3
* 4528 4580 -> 14.6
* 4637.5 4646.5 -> 14.4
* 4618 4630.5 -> 15.2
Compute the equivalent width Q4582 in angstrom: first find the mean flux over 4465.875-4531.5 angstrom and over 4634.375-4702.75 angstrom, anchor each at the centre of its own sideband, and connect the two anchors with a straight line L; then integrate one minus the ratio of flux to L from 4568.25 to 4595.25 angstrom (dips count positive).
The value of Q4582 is -0.5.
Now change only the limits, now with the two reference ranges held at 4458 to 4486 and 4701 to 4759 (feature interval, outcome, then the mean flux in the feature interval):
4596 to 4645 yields -0.5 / 14.6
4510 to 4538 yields -0.6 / 14.5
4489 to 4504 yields -0.2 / 14.2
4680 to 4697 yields 0.6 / 14.2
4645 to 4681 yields 0.6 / 14.4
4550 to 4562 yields -0.2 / 14.4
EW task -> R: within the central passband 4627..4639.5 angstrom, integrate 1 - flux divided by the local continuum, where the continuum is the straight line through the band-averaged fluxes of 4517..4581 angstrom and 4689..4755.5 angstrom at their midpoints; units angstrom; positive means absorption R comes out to 0.3 angstrom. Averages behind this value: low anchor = 14.5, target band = 14.3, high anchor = 14.9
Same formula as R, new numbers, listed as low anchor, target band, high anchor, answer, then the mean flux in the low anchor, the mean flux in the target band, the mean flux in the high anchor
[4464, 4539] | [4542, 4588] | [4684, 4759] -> -0.42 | 14.2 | 14.5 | 14.8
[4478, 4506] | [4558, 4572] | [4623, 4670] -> -0.26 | 14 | 14.5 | 14.5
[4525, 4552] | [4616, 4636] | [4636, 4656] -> -0.67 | 14.6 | 14.9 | 14.3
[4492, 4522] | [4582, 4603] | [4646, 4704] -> -0.14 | 14.3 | 14.5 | 14.4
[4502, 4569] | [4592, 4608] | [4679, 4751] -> 0.09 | 14.5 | 14.5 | 14.7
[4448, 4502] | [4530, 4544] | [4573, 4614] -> -0.21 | 14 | 14.5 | 14.5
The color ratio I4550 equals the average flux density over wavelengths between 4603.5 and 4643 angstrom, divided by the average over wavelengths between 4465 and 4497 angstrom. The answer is 1.05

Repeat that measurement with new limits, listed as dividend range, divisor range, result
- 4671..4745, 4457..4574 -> 1.02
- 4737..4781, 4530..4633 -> 1.02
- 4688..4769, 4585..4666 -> 1.01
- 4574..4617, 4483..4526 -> 1.03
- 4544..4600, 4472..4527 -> 1.02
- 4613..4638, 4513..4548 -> 1.02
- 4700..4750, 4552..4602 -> 1.02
